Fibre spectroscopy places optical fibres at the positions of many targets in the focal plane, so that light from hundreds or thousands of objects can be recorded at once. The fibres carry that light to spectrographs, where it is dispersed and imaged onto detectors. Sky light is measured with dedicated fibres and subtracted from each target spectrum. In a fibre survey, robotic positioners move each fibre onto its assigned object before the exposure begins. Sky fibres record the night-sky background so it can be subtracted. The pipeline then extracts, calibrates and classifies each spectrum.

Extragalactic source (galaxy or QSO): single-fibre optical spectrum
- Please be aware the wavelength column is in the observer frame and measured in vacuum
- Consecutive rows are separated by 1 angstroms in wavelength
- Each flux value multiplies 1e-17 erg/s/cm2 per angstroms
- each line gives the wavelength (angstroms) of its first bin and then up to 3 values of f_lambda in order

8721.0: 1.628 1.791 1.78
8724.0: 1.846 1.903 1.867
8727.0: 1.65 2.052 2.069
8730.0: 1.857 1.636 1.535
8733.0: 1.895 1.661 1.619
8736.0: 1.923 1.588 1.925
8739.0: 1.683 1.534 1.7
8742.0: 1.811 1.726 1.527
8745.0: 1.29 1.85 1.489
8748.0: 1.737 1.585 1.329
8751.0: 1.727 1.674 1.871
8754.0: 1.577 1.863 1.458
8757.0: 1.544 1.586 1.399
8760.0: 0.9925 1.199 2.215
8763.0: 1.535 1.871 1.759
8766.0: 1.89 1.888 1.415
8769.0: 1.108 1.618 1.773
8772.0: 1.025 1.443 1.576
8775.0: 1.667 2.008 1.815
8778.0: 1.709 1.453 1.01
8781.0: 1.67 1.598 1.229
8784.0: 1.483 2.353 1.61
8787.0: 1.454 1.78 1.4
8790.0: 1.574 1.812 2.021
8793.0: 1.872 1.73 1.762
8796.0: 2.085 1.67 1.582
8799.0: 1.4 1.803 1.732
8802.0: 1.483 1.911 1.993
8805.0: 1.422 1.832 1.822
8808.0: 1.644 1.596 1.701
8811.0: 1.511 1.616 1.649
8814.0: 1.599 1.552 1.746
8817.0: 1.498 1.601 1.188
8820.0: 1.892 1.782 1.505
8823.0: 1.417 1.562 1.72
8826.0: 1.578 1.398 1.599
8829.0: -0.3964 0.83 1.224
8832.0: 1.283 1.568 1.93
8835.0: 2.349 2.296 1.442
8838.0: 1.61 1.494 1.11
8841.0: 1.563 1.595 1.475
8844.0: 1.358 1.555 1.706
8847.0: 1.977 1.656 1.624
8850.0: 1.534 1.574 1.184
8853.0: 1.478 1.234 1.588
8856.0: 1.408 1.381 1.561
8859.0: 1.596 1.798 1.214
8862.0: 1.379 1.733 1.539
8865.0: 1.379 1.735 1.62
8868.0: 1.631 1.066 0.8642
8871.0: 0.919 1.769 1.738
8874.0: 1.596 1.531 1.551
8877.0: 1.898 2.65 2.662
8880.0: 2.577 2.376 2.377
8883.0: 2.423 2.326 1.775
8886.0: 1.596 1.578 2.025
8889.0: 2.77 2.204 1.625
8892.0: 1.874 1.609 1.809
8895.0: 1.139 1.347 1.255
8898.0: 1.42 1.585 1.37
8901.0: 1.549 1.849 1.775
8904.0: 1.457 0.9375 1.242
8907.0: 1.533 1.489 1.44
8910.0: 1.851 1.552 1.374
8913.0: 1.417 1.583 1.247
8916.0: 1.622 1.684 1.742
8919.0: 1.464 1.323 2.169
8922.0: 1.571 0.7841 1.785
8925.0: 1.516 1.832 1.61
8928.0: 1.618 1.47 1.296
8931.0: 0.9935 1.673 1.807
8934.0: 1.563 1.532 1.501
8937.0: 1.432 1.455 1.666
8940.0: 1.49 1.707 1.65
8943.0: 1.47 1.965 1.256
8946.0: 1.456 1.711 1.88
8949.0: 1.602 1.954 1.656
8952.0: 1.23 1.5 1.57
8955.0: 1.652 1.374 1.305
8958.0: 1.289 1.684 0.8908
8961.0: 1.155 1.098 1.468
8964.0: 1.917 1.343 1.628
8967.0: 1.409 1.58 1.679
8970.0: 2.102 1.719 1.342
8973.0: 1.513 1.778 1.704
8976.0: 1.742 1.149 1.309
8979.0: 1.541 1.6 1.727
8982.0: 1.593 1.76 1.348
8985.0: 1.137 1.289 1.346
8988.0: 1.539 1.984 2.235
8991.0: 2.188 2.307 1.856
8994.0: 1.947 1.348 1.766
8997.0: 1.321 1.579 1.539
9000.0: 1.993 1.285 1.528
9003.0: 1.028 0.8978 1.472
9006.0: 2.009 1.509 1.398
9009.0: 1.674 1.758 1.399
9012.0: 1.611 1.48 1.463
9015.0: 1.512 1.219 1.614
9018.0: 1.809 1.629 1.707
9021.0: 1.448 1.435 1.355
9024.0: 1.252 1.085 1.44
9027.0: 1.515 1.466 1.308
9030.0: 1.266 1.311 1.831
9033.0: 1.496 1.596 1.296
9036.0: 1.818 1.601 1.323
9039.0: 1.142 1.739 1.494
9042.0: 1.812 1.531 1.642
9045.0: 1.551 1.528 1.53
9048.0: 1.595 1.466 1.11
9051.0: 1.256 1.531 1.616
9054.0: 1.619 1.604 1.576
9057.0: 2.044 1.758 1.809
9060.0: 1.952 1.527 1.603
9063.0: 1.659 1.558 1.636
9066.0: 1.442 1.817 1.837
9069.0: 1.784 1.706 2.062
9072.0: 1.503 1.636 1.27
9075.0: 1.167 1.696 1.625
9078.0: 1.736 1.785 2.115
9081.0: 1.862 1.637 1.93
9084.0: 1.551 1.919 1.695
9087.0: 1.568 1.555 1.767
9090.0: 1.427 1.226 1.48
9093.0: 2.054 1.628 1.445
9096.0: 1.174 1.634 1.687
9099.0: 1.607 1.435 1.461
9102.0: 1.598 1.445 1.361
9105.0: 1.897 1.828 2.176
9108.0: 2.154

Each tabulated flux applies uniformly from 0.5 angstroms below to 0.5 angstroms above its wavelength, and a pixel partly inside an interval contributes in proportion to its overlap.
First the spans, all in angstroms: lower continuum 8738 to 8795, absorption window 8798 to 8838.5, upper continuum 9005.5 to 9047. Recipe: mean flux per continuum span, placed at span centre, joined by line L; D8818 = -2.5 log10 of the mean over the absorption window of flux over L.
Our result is 0.019 mag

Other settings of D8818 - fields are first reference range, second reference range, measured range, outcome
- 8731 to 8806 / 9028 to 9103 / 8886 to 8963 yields 0.049 mag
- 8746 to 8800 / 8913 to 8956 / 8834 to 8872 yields 0.045 mag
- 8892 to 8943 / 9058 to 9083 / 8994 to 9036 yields 0.097 mag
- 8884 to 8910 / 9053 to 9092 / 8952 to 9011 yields 0.064 mag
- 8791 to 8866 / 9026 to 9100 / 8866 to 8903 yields -0.127 mag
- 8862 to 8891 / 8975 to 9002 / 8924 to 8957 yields 0.104 mag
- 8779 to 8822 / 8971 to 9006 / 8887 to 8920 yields 0.023 mag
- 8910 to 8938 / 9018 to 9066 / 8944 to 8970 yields 0.013 mag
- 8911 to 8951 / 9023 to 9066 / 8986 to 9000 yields -0.139 mag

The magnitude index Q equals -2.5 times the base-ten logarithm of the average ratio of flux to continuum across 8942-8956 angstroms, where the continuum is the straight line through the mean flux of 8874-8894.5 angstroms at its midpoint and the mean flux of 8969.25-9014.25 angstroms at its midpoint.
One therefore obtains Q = 0.114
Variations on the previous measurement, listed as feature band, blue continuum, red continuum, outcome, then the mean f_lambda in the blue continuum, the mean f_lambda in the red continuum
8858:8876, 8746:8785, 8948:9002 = 0.07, 1.59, 1.58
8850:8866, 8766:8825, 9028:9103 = 0.10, 1.63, 1.6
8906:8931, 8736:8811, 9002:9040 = 0.01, 1.64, 1.47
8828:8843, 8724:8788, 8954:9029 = 0.13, 1.65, 1.54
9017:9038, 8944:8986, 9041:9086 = 0.08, 1.52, 1.65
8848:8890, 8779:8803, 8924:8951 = -0.07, 1.66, 1.59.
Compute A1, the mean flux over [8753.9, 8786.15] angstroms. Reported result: 1.59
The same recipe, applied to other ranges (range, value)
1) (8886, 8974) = 1.56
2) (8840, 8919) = 1.63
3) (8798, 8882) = 1.59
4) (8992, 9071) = 1.56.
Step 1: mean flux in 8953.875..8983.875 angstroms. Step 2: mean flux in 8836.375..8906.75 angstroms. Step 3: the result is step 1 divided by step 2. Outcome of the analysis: 0.92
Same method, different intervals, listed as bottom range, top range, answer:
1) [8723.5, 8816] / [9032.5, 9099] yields 0.97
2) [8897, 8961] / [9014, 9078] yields 1.02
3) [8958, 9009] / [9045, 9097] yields 1.04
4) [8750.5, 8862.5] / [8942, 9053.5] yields 0.97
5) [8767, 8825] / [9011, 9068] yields 0.94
